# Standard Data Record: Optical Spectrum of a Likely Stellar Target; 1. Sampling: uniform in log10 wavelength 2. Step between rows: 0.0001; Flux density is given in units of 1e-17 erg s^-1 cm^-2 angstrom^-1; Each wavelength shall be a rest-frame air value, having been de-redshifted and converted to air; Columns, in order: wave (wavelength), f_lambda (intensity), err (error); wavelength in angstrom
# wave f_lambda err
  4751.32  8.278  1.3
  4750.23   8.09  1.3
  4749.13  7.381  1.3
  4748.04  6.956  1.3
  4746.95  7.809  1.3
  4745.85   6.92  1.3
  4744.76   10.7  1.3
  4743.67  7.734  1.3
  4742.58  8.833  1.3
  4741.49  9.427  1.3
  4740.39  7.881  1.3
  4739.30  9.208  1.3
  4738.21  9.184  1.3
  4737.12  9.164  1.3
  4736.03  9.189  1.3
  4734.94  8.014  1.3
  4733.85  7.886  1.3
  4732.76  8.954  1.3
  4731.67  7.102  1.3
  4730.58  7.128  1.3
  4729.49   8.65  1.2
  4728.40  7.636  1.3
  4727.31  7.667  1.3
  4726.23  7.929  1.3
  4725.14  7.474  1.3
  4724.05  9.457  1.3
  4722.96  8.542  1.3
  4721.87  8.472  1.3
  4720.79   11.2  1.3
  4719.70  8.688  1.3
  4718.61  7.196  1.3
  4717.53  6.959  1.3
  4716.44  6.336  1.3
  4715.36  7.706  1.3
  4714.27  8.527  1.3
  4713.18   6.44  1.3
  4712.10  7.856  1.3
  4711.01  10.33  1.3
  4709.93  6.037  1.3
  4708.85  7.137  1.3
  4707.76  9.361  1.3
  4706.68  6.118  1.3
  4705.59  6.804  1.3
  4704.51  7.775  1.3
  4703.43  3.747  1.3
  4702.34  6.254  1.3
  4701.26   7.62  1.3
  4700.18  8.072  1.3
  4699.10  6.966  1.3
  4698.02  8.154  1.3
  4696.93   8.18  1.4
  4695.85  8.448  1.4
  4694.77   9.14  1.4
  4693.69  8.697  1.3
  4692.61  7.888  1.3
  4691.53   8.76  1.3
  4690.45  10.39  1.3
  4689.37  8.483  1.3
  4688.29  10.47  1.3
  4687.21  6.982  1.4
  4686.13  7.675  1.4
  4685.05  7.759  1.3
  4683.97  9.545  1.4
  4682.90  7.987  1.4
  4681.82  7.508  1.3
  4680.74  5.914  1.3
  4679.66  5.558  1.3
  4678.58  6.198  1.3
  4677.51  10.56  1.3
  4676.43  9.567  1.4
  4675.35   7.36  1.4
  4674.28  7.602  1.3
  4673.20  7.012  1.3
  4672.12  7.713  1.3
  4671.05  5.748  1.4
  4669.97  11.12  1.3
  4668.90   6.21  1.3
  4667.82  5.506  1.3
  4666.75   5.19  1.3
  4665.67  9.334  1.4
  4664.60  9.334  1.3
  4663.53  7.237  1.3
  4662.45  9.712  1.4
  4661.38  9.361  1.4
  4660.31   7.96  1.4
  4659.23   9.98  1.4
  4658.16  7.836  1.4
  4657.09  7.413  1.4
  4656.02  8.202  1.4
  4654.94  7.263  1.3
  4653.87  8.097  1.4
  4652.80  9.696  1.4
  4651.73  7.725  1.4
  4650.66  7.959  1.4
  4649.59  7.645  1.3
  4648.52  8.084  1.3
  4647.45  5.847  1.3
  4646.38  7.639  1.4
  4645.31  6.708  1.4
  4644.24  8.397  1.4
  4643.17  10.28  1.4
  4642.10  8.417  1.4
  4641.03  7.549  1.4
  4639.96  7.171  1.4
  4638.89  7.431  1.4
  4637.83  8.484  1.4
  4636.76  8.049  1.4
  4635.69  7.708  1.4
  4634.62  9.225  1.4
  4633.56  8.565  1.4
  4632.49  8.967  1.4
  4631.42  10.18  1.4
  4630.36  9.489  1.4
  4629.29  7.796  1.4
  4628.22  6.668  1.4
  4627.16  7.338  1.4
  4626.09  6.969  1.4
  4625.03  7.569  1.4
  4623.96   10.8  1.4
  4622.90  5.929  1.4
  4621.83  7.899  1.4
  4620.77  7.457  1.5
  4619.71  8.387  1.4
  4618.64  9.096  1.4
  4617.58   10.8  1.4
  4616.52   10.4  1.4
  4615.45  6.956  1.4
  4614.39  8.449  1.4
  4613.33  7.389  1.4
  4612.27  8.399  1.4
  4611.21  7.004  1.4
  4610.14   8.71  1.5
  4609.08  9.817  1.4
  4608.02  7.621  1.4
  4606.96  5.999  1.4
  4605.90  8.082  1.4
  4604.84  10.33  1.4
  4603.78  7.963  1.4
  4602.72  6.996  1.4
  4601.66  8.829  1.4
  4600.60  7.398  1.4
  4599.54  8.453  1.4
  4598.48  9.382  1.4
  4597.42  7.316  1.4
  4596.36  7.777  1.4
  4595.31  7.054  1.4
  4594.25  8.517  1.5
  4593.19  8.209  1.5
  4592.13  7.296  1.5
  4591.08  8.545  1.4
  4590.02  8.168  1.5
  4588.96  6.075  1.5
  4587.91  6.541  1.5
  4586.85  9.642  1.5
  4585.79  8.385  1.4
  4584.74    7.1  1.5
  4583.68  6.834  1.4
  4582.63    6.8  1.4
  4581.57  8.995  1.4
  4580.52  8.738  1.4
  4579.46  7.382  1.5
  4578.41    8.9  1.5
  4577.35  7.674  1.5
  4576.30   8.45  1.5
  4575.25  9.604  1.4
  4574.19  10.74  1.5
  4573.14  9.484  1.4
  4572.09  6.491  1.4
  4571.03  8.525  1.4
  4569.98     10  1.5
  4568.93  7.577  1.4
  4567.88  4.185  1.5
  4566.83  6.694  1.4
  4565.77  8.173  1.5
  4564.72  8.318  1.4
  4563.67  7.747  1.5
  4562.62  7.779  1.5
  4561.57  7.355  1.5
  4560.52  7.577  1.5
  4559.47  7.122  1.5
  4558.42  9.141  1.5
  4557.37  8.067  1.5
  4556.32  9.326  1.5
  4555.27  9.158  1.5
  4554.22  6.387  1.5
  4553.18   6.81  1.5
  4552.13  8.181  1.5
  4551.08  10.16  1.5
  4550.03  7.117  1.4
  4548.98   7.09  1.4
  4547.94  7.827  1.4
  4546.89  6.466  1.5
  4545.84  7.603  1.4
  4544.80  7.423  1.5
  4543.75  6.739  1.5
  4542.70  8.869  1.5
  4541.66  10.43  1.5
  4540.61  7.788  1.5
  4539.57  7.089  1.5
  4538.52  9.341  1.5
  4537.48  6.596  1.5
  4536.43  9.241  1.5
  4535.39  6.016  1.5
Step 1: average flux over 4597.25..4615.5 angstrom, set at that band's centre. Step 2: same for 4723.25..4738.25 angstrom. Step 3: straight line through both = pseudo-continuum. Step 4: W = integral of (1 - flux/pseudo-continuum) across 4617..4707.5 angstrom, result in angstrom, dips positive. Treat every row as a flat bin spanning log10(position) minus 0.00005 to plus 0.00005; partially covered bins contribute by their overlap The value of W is 1.9 angstrom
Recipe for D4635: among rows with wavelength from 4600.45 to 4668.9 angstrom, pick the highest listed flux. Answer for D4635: 10.8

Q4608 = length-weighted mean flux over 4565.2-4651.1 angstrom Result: 8.08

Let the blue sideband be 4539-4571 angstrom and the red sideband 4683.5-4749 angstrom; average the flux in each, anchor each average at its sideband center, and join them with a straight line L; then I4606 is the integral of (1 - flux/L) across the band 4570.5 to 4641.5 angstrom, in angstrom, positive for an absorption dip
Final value -2.3 angstrom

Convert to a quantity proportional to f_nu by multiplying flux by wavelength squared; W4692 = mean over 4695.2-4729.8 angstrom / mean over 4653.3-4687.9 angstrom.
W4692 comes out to 1.01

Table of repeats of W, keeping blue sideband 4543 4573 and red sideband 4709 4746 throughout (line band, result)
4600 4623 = -0.99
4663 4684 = 1.34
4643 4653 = 0.18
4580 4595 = -0.06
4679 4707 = 1.41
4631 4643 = -0.63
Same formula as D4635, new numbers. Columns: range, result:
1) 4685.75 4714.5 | 10.47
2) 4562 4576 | 10.74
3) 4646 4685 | 11.12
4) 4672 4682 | 10.56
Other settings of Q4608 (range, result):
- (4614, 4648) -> 8.2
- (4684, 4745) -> 8.11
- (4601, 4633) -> 8.27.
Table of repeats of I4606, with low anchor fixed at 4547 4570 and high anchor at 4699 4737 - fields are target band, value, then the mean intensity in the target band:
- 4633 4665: -1.7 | 8.16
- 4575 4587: -0.6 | 8.13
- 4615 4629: -0.8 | 8.17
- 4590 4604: -0.4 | 7.99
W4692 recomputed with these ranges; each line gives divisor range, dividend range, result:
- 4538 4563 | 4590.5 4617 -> 1.04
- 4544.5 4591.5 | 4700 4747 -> 1.08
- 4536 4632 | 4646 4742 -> 1.04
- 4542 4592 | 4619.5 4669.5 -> 1.05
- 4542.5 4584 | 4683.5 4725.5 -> 1.07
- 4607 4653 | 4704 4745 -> 1.04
